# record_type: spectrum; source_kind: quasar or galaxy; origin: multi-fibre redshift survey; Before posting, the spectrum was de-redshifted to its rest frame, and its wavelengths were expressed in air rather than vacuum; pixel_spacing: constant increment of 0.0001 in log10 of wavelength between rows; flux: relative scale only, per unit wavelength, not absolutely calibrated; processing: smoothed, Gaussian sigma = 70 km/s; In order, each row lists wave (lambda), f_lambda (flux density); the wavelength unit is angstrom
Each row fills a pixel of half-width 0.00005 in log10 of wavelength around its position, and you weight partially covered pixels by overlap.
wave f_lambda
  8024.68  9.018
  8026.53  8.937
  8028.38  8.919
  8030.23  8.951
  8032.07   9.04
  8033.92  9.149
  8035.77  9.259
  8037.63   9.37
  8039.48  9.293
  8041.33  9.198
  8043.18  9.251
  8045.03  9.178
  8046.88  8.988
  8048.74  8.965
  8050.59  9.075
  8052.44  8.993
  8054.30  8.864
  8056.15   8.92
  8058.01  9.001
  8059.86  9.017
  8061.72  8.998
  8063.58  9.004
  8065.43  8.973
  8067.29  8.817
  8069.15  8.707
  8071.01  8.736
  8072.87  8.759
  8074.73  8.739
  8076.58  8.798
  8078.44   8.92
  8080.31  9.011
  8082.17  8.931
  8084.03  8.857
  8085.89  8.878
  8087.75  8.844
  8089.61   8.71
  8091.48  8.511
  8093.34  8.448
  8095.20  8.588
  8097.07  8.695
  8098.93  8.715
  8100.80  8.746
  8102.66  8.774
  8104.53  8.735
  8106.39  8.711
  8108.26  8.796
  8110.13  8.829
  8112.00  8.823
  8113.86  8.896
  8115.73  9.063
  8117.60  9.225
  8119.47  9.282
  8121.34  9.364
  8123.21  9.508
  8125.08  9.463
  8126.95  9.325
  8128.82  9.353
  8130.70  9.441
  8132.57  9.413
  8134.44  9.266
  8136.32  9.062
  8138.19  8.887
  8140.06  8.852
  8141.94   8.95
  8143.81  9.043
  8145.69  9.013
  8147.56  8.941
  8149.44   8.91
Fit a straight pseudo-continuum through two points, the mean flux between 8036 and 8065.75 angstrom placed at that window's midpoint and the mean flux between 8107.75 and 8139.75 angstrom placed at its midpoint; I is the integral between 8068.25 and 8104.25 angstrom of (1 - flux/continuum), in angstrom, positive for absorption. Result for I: 1.4 angstrom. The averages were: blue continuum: 9.07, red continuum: 9.18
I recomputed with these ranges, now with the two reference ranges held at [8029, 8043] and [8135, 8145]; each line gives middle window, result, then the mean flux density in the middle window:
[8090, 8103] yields 0.6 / 8.64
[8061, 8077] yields 0.5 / 8.84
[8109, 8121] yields 0.0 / 9.03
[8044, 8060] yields 0.3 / 9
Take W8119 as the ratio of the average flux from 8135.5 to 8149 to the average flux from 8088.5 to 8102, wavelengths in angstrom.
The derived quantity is 1.0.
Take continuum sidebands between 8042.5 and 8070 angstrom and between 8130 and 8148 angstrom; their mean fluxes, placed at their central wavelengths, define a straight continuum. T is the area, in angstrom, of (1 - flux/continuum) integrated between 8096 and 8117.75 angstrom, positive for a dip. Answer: 0.6 angstrom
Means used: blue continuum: 8.98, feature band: 8.82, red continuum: 9.09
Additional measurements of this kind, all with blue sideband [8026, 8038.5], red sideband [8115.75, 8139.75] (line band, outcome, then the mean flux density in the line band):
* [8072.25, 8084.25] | 0.4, 8.86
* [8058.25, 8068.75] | 0.2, 8.95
